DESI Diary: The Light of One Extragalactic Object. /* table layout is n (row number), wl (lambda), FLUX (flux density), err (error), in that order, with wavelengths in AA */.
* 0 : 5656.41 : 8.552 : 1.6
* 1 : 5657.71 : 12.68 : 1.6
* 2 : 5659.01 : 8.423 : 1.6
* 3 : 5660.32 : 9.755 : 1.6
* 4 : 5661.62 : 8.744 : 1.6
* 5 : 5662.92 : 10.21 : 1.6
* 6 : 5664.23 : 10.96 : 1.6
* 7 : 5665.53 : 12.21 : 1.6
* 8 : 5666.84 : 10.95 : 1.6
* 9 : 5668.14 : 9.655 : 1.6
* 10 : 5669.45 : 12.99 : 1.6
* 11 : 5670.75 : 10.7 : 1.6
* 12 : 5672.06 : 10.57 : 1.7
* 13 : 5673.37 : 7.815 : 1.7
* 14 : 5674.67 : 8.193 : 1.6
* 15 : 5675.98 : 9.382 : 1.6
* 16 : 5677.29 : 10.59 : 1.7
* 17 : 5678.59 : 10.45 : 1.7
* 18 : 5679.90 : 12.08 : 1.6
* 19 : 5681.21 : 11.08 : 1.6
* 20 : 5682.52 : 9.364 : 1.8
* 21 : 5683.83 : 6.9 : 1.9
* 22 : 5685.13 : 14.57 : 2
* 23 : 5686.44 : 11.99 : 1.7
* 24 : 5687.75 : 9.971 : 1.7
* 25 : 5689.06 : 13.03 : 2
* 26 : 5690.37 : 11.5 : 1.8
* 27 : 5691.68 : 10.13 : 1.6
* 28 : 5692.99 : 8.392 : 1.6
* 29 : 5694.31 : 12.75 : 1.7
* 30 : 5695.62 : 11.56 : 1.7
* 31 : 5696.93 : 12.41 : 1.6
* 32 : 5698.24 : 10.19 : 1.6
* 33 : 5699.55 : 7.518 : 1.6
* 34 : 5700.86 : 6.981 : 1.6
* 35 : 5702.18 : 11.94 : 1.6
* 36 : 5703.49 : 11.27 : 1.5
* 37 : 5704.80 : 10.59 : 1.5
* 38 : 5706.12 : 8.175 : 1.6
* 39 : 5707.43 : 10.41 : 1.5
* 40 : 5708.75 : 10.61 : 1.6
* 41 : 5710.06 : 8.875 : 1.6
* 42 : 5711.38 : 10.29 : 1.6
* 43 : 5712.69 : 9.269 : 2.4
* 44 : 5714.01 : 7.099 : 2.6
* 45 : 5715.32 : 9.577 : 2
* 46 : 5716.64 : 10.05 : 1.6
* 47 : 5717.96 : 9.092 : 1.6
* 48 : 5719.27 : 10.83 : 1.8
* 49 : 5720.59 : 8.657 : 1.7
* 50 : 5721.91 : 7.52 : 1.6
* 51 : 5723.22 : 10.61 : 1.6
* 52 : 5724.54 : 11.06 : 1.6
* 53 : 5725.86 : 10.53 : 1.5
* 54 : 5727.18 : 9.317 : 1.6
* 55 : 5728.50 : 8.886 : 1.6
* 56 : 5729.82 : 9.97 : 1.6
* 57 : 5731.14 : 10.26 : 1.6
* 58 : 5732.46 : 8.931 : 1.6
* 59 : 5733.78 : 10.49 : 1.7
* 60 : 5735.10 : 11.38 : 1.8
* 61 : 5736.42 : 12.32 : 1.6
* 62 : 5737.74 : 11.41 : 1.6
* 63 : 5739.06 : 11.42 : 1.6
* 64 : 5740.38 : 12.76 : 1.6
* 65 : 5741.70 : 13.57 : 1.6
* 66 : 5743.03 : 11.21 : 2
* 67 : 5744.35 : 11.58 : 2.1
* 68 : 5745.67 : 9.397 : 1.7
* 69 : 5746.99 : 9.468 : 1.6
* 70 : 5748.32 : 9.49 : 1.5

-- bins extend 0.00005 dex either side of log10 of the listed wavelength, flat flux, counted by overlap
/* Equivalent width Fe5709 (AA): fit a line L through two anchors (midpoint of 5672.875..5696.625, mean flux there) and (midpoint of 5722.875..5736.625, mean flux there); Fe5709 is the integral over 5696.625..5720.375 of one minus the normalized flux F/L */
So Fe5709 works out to 1.7 AA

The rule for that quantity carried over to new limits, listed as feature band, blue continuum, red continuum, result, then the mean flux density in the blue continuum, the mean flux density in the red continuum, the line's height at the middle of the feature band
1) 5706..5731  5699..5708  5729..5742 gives 1.8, 9.57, 11.2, 10.3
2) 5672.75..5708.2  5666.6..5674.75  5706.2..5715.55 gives -2.0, 10.2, 9.37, 9.8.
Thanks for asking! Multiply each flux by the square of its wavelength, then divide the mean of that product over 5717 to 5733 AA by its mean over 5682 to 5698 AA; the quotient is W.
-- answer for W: 0.9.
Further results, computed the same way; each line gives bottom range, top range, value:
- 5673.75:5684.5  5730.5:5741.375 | 1.18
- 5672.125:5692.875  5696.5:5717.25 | 0.94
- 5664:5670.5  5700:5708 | 0.88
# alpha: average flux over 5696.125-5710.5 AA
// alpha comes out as 9.94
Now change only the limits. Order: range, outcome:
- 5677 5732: 10.1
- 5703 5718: 9.61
